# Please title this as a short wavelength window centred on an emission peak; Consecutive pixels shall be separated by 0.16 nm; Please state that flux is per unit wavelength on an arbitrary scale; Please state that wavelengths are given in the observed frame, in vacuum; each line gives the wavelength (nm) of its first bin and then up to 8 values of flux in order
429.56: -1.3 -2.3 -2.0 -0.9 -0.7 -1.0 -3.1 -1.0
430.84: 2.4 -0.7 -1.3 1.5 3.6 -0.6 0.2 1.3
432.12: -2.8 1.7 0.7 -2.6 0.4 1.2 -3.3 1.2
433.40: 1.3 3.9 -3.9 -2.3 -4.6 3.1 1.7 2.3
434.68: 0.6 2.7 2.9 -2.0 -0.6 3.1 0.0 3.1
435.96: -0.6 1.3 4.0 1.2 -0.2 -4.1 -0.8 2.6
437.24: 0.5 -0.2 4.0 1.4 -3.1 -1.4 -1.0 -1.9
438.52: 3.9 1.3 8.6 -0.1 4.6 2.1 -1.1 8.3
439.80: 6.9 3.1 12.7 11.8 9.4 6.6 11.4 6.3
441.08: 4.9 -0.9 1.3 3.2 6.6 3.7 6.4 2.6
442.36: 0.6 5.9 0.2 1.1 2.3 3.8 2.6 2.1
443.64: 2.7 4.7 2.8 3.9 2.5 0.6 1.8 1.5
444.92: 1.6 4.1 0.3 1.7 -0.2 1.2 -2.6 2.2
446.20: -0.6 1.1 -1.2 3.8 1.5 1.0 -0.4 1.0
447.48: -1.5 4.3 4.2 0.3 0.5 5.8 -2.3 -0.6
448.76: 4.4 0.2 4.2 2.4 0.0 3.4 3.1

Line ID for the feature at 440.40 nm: Lyman alpha 1216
